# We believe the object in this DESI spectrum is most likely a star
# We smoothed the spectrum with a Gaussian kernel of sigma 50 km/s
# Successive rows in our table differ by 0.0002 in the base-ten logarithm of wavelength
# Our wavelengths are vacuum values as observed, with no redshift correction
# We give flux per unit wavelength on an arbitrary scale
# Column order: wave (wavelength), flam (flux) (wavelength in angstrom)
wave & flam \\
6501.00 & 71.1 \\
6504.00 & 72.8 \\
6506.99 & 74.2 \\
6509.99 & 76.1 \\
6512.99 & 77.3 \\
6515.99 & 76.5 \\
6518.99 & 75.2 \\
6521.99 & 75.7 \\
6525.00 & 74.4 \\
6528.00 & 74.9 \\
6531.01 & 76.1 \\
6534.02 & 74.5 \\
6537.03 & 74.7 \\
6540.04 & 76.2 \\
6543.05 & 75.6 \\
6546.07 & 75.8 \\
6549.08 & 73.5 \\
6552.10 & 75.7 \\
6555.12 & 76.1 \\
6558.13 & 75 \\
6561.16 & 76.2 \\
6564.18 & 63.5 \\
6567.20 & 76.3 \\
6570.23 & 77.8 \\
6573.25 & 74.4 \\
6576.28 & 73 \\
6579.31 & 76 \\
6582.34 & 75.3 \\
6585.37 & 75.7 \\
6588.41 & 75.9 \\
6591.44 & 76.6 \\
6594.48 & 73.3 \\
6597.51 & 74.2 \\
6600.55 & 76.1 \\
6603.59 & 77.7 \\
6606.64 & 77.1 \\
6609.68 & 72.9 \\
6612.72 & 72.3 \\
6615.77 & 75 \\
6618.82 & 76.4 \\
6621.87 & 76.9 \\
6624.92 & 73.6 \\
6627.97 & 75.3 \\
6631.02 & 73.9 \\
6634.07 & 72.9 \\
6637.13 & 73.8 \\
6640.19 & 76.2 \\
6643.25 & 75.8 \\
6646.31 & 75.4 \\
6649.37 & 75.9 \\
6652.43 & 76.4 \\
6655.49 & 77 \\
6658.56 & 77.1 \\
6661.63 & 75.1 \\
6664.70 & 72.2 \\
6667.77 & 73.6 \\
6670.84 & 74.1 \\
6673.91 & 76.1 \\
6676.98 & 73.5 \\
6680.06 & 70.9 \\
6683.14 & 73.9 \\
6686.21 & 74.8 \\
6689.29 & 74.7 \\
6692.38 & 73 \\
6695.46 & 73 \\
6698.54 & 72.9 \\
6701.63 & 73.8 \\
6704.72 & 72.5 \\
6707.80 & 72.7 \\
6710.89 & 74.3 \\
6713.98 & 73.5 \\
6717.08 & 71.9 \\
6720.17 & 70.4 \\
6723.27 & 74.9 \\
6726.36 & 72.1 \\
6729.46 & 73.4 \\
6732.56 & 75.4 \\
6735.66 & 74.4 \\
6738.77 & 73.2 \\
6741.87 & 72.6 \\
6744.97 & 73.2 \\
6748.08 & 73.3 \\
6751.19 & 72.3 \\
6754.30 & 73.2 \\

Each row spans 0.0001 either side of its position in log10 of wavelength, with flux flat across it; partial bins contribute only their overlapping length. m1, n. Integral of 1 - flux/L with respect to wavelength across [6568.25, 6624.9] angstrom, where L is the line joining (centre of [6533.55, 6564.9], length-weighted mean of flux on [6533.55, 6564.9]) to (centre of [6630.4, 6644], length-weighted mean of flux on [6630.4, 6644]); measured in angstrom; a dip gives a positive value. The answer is -0.6 angstrom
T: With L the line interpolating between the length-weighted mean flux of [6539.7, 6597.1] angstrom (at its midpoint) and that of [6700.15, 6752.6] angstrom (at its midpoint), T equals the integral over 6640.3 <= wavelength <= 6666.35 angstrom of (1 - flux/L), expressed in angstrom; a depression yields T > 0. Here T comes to -0.60 angstrom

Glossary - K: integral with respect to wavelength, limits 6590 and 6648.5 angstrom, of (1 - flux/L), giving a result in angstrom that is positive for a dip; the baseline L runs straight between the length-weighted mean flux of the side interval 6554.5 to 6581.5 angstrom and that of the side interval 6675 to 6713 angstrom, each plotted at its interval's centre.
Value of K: -0.90 angstrom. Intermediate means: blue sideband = 74.2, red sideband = 73.4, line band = 75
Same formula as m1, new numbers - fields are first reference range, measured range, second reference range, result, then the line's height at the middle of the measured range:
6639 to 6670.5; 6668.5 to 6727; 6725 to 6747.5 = 0.8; 74.4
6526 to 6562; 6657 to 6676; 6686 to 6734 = -0.2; 73.8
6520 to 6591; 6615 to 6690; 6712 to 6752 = -0.9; 73.9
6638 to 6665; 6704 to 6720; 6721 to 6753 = 0.3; 74.1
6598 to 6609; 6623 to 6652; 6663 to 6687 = 0.1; 75.1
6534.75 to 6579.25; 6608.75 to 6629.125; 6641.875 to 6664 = 0.2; 75.5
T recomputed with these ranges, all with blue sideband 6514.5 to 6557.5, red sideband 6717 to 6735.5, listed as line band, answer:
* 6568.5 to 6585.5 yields -0.10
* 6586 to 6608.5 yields -0.34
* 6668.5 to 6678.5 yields -0.09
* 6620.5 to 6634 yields -0.06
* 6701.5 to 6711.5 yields 0.04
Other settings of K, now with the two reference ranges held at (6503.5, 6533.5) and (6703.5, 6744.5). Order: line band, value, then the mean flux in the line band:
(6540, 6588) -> 0.1 angstrom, 74.7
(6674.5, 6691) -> 0.0 angstrom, 73.7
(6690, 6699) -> 0.0 angstrom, 73.1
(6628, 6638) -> 0.1 angstrom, 73.8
